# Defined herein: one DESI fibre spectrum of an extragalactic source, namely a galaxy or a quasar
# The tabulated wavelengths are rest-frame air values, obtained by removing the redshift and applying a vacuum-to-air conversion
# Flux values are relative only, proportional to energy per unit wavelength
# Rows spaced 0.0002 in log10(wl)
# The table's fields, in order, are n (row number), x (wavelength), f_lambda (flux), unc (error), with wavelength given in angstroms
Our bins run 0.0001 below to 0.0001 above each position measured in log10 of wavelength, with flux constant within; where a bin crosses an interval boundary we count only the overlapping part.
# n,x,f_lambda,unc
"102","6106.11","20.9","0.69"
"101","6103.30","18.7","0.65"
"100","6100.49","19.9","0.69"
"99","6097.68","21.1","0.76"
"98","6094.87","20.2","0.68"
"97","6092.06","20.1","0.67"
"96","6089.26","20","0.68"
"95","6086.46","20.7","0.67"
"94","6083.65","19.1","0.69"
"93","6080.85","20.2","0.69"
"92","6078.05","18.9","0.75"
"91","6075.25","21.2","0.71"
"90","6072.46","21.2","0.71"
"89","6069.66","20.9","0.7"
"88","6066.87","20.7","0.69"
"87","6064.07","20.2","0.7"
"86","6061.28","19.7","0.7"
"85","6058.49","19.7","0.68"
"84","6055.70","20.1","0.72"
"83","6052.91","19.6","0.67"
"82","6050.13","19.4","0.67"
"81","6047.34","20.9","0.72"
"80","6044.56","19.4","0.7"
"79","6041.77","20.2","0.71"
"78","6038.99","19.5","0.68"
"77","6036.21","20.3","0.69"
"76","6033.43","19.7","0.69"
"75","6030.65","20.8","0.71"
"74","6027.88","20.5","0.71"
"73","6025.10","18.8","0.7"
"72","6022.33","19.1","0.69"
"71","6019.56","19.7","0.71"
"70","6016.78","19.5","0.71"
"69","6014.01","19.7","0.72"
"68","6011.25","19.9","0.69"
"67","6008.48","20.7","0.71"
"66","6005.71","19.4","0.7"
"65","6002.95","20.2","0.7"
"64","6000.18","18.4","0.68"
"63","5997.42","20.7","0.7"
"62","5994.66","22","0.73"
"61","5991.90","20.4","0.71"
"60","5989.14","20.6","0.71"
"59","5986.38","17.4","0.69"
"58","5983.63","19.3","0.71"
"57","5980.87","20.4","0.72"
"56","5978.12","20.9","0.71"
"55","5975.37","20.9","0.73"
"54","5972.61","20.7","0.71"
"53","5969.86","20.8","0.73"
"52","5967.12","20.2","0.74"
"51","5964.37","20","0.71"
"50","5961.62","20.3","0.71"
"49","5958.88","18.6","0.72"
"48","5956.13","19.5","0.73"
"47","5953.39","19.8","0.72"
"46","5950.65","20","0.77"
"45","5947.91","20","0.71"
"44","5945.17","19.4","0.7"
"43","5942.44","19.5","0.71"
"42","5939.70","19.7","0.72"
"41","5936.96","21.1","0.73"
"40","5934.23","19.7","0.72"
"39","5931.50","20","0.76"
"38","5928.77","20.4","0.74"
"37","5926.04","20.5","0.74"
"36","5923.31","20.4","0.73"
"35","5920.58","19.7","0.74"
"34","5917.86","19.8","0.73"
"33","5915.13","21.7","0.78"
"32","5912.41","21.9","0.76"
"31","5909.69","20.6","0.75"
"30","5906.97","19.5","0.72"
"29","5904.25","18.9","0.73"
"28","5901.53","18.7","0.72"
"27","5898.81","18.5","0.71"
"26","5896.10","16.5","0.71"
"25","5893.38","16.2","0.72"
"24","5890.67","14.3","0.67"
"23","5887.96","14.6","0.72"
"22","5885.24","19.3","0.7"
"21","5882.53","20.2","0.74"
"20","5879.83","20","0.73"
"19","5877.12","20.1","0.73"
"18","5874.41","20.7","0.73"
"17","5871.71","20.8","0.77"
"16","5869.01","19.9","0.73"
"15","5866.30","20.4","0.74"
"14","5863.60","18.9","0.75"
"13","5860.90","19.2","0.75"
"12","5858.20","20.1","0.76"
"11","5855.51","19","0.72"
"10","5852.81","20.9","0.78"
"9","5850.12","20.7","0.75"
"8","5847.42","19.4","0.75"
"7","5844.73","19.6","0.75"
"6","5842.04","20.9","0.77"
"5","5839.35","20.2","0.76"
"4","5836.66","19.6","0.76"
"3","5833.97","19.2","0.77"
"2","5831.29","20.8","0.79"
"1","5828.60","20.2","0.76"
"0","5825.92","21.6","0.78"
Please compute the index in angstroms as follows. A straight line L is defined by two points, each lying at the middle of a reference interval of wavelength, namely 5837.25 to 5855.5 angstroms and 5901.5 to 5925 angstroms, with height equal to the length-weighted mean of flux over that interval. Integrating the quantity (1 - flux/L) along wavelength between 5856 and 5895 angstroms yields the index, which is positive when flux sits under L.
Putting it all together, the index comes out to 2.5 angstroms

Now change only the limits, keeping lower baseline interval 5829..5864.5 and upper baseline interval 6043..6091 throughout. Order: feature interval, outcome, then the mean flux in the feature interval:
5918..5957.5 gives 0.0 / 20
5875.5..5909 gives 3.0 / 18.1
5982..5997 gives 0.0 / 20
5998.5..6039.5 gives 0.6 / 19.8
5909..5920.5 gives -0.5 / 20.9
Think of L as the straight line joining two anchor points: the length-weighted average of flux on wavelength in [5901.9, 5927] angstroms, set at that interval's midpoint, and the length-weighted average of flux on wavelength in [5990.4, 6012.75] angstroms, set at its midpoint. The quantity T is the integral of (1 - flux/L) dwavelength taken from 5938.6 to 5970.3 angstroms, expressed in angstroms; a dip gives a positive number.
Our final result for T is 0.71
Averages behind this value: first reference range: 20.3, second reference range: 20.2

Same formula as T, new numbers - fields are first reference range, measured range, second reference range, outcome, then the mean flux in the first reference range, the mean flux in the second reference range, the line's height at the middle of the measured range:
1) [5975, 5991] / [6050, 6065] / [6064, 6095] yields 0.3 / 19.9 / 20.3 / 20.2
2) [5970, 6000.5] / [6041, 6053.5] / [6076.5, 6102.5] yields 0.1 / 20.2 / 20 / 20.1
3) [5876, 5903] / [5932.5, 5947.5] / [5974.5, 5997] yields -0.6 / 17.8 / 20.2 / 19.1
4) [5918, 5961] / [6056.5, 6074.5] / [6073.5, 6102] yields -0.3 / 19.9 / 20.1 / 20.1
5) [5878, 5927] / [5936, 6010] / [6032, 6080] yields -2.1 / 19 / 20.1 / 19.5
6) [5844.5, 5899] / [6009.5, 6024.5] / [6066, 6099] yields 0.3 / 19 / 20.4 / 19.9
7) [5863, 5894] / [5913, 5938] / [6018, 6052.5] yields -1.7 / 18.8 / 19.8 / 19.1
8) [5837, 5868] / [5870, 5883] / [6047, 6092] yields -0.3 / 19.9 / 20.1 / 19.9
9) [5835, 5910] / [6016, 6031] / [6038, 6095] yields 0.2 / 19.2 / 20.1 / 19.9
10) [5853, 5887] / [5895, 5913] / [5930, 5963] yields 0.6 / 19.9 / 19.8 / 19.8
